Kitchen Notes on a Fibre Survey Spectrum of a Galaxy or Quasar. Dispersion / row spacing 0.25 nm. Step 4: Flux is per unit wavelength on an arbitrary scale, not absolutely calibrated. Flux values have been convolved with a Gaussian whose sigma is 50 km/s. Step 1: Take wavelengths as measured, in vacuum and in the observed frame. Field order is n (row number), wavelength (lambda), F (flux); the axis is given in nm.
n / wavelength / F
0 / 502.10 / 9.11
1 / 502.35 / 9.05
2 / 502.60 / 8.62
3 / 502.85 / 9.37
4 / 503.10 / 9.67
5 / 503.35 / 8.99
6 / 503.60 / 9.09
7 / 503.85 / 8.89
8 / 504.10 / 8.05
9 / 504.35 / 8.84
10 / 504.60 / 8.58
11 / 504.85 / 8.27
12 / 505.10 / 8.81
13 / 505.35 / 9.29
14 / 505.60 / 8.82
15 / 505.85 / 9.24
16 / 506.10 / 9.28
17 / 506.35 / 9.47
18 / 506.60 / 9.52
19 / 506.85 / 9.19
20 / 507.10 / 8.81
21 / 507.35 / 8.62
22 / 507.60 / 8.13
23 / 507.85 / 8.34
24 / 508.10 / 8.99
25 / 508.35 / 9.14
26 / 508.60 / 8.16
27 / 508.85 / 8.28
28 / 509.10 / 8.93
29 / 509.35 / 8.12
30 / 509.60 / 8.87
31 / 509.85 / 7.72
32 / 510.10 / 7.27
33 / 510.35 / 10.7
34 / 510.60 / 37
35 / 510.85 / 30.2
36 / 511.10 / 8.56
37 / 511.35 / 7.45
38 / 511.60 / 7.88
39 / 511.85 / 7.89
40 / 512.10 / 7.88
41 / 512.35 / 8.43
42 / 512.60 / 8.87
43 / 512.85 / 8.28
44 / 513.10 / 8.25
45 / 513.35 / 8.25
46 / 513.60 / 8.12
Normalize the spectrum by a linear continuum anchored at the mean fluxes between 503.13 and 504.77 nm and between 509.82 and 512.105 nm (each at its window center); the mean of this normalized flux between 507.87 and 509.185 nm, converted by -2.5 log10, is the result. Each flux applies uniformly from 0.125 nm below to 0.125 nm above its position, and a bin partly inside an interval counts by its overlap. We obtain 0.36 mag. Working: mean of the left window 8.78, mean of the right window 13.8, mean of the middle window 8.66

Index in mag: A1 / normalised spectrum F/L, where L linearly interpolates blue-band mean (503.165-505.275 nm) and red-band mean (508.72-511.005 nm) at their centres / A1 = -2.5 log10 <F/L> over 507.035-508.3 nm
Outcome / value 0.36 mag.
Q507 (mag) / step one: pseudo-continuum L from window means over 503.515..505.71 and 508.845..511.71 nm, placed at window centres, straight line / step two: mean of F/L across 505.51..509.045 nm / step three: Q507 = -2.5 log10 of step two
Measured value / 0.19 mag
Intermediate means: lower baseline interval 8.73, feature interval 8.86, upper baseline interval 12.8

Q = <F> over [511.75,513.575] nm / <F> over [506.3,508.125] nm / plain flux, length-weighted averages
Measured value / 0.93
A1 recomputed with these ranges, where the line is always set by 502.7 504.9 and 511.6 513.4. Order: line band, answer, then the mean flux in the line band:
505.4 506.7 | -0.066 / 9.26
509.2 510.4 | 0.003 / 8.41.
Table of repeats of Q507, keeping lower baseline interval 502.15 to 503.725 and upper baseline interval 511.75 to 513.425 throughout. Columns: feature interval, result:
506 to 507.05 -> -0.06 mag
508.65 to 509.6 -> 0.01 mag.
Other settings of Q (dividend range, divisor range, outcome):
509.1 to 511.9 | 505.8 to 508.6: 1.44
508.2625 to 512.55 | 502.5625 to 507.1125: 1.26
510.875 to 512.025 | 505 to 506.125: 1.09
